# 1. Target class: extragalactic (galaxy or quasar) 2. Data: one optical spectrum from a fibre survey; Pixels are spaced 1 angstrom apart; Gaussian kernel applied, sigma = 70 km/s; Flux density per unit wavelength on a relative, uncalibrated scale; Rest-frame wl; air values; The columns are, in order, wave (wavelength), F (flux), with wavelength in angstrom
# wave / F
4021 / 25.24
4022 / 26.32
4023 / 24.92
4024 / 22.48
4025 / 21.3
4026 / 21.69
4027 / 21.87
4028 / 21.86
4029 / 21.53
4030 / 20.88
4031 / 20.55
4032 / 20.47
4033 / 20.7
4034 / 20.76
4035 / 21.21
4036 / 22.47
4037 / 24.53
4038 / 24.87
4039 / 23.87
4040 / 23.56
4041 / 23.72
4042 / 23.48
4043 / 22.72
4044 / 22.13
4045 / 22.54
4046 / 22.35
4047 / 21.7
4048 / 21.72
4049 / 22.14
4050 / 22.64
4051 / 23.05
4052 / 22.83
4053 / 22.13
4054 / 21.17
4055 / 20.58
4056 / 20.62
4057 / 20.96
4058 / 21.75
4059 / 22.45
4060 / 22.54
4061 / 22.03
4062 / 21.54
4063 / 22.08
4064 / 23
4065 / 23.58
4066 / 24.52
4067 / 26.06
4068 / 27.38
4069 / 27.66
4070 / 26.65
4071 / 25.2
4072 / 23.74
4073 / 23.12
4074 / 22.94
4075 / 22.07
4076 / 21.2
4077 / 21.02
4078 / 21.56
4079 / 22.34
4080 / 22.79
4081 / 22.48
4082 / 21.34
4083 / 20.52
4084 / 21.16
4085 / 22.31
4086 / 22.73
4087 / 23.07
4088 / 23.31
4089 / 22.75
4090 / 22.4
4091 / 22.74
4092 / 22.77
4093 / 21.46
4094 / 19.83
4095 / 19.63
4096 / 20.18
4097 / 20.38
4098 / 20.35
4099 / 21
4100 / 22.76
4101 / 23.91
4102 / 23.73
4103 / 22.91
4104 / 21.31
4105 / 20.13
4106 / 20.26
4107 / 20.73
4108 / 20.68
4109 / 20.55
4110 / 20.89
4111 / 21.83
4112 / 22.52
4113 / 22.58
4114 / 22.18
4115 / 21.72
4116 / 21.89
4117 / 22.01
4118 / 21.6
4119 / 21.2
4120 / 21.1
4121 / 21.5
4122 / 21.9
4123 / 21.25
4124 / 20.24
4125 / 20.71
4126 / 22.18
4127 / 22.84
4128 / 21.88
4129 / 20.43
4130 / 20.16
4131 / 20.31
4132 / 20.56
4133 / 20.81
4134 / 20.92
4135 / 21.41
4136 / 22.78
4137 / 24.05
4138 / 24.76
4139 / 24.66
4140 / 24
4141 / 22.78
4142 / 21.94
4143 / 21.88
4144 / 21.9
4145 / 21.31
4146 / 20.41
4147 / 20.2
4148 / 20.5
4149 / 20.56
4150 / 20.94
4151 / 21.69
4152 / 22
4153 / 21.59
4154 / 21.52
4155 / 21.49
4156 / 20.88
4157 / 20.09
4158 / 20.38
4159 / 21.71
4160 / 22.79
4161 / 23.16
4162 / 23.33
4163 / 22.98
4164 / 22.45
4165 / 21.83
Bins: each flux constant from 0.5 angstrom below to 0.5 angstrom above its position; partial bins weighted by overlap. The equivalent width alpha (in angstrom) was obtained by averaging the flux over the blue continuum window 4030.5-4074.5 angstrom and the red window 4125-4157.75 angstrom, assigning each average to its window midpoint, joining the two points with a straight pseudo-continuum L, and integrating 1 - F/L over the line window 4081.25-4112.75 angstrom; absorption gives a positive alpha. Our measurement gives 0.9 angstrom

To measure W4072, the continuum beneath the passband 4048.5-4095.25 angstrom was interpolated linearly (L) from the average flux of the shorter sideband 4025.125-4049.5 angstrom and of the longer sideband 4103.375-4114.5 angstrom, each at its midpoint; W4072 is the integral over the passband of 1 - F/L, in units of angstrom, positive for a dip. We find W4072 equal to -1.8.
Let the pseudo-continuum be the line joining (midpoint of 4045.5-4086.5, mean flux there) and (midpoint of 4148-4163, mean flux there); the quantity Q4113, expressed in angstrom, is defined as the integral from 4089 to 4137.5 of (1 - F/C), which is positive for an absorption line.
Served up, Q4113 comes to 1.3 angstrom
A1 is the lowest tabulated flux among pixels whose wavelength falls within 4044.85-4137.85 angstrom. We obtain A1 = 19.63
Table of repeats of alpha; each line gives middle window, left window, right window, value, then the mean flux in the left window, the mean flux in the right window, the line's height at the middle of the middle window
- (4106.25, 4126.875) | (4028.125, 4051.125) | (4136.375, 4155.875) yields 0.6 angstrom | 22.3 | 22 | 22.1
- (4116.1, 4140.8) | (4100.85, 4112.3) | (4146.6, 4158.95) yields -0.6 angstrom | 21.5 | 21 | 21.3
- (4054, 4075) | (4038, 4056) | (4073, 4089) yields -1.0 angstrom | 22.5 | 22.1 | 22.3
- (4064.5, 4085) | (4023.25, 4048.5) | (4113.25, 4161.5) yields -1.2 angstrom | 22.2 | 21.6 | 22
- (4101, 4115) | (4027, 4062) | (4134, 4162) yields 0.2 angstrom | 22.1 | 21.9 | 22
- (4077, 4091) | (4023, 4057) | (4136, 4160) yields -0.1 angstrom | 22.1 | 21.8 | 22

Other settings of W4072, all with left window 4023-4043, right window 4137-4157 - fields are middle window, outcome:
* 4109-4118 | 0.1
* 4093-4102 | 0.4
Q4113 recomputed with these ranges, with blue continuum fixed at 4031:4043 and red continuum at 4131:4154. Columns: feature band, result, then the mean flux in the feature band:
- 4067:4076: -0.95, 24.7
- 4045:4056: 0.25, 22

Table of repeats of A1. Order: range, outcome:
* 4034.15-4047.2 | 21.21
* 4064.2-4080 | 21.02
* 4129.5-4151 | 20.16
